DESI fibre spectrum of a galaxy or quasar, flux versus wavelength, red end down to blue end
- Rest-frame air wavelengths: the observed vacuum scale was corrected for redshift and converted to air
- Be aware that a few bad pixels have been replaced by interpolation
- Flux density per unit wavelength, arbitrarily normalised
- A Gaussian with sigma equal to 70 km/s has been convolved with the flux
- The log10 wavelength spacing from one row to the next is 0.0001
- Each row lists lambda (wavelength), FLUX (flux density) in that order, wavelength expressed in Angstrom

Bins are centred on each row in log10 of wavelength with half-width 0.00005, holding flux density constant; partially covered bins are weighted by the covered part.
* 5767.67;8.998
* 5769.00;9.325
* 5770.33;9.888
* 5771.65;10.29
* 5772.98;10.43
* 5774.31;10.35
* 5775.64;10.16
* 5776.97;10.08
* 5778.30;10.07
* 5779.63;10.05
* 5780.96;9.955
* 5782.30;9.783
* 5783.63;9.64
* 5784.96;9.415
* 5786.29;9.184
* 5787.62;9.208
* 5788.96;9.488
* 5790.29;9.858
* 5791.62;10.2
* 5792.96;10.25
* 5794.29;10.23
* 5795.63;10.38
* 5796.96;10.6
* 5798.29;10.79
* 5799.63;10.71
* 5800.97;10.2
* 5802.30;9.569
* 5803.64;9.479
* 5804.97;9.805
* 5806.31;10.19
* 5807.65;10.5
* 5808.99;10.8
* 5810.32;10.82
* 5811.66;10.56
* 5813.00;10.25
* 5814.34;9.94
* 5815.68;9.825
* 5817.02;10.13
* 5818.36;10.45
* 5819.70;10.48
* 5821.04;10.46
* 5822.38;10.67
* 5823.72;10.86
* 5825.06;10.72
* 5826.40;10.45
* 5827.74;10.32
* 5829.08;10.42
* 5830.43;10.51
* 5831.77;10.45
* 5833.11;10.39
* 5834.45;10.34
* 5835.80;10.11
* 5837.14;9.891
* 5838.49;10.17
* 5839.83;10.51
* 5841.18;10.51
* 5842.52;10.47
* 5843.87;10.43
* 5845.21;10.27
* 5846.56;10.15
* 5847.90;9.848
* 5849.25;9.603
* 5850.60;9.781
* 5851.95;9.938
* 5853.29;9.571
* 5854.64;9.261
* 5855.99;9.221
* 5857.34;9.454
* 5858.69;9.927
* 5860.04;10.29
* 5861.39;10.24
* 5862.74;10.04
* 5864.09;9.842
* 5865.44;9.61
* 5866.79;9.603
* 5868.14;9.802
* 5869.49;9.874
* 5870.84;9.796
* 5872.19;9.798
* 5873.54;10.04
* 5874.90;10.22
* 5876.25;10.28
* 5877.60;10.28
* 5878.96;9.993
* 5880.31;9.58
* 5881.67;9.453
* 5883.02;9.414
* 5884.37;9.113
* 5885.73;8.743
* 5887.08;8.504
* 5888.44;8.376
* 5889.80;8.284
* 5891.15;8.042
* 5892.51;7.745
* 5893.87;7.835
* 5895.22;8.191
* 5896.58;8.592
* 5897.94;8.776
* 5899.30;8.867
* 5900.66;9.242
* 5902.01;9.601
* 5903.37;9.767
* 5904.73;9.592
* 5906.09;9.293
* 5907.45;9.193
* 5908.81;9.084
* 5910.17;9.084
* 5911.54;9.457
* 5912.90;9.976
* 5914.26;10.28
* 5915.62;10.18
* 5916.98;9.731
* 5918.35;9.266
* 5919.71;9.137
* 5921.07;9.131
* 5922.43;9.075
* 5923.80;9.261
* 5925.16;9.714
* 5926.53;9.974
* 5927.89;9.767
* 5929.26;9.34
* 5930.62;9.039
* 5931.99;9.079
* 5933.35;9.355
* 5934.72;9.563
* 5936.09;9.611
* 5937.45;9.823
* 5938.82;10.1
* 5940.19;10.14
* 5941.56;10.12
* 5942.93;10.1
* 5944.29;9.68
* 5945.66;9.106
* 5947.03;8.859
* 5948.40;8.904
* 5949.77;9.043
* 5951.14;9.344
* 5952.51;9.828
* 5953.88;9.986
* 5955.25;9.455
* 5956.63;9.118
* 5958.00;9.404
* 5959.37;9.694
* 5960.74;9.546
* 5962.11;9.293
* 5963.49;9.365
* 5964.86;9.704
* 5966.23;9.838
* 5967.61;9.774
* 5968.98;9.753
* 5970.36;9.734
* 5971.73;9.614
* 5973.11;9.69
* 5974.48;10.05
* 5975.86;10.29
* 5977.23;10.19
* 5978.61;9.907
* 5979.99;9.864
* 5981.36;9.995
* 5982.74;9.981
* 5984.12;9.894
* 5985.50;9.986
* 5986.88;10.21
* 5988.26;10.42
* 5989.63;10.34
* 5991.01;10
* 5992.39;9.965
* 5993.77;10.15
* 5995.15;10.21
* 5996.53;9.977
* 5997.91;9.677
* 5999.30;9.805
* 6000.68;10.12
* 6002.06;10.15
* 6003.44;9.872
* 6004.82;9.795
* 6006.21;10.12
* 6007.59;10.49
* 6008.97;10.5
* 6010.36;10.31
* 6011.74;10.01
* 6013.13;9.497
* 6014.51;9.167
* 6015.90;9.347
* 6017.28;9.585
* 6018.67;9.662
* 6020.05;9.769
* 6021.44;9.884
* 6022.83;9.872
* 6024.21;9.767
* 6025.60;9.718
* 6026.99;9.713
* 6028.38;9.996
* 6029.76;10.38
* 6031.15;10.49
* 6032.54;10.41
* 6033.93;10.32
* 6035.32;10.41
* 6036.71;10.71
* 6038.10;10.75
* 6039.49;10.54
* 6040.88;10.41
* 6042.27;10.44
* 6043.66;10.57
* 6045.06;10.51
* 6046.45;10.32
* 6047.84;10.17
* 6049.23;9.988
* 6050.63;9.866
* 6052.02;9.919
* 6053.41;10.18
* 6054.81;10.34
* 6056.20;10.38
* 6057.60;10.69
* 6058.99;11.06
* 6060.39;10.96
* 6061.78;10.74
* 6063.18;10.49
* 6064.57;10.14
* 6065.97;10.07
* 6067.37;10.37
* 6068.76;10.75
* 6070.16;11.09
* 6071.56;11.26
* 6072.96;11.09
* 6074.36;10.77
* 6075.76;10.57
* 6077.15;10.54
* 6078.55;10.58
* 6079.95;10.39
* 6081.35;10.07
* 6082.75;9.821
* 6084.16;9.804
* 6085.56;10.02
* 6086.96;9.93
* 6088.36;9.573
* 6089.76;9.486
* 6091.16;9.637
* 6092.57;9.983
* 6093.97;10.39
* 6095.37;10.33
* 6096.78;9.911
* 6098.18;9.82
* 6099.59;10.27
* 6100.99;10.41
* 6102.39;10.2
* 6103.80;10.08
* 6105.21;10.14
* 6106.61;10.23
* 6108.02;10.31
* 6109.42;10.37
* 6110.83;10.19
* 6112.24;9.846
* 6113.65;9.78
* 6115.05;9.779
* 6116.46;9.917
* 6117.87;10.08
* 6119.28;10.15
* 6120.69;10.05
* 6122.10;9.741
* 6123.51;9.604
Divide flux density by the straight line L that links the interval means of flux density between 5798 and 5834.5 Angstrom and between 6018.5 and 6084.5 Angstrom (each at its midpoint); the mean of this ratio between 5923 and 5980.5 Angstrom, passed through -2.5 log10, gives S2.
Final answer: 0.08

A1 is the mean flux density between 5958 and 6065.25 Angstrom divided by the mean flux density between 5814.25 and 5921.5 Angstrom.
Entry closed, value 1.0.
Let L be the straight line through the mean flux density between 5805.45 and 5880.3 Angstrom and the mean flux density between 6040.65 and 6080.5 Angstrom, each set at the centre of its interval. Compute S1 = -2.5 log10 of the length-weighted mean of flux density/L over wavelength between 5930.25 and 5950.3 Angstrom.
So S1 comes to 0.09 mag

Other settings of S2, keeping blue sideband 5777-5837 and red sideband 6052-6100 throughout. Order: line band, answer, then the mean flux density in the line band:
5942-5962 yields 0.09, 9.44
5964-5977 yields 0.05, 9.84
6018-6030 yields 0.05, 9.85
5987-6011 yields 0.02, 10.1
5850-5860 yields 0.06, 9.63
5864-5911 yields 0.11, 9.24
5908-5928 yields 0.08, 9.53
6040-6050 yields 0.00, 10.3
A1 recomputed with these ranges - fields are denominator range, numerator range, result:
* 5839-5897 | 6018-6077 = 1.09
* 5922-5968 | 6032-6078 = 1.10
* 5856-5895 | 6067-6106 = 1.09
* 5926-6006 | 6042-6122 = 1.05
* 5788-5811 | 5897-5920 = 0.92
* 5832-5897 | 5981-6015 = 1.04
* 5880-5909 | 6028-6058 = 1.17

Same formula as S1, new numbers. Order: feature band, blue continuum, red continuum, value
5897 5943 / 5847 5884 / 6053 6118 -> 0.05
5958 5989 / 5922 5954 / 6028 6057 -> 0.00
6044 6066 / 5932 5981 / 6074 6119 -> -0.04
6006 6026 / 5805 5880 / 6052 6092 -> 0.05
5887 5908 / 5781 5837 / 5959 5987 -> 0.14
